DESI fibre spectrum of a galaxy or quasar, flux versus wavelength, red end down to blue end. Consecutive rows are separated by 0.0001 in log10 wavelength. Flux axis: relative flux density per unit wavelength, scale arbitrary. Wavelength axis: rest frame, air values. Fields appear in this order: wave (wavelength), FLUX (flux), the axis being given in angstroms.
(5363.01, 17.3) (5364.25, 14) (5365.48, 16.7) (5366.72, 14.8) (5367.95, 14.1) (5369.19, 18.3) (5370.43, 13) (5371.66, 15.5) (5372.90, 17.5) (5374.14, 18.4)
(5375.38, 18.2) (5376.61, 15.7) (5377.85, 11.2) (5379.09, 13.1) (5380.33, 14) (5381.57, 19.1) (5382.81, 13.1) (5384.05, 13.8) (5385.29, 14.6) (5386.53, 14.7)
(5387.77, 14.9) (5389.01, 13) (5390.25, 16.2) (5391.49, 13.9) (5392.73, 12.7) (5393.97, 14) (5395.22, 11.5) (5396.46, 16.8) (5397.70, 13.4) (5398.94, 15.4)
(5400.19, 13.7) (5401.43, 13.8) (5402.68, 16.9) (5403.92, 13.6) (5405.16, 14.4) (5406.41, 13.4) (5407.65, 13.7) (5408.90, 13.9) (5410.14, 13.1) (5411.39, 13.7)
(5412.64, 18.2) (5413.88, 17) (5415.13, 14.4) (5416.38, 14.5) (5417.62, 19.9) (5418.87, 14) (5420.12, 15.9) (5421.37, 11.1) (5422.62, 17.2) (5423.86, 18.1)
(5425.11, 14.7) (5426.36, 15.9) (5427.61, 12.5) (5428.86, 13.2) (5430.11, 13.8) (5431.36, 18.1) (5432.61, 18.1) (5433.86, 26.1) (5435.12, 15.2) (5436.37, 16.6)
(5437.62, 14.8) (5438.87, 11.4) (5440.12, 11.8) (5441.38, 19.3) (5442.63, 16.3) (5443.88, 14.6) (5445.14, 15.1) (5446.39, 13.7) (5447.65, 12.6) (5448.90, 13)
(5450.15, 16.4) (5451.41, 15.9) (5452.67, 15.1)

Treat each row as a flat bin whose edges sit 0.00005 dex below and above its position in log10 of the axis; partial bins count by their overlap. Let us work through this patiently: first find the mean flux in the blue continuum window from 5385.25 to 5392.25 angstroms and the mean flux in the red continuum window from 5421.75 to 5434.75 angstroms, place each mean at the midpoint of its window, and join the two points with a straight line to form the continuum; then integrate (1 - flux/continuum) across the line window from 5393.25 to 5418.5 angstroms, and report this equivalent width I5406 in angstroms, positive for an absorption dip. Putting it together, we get 1.1 angstroms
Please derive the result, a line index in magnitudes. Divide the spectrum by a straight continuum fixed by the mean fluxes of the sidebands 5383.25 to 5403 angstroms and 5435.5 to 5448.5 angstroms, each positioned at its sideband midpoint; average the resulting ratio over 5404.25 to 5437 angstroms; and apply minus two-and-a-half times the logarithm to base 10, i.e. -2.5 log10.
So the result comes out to -0.084 mag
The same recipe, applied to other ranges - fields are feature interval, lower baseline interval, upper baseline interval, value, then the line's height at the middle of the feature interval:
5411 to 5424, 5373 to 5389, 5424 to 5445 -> -0.01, 15.6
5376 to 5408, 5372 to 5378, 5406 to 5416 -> 0.10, 15.7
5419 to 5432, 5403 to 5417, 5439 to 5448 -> -0.03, 14.6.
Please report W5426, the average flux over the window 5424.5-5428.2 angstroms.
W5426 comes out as 14.4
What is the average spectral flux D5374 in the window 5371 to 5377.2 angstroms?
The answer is 17.1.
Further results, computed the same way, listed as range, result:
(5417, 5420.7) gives 16.6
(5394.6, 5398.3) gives 13.9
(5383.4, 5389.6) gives 14.2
